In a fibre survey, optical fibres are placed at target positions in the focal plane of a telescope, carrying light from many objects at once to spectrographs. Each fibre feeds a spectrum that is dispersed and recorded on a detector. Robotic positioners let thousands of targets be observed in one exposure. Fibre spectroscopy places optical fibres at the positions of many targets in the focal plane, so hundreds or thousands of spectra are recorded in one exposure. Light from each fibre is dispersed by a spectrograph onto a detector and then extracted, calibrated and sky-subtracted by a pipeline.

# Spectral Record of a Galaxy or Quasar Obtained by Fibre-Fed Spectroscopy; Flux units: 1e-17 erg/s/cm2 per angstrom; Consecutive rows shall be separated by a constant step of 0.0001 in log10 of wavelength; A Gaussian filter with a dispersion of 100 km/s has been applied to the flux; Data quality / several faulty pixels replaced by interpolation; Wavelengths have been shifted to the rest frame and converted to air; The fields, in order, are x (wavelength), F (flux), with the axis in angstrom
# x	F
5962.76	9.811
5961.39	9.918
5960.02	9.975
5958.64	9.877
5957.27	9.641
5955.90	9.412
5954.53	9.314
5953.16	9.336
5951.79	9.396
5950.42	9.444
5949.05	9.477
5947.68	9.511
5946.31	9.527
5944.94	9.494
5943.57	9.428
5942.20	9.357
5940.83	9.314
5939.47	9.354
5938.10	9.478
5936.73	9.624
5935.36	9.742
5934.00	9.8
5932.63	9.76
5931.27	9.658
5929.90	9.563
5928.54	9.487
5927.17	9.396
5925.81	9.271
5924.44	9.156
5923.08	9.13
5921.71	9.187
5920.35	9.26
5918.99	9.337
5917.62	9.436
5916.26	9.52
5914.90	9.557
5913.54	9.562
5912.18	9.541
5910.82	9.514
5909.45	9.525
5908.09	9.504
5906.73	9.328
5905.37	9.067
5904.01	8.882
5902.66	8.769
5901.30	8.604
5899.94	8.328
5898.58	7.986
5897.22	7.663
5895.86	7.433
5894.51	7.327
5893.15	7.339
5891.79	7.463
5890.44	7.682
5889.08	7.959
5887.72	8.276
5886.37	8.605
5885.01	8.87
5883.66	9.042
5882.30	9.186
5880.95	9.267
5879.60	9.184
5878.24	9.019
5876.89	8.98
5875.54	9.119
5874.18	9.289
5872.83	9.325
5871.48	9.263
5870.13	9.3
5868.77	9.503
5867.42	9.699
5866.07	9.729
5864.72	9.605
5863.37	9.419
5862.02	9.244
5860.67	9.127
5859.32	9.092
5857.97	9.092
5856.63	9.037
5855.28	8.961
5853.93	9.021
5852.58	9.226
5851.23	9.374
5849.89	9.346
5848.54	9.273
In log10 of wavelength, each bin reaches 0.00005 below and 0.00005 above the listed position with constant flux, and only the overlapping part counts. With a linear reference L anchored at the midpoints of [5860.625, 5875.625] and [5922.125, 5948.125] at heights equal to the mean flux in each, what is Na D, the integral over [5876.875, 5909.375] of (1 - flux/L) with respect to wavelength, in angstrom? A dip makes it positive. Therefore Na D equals 3.2 angstrom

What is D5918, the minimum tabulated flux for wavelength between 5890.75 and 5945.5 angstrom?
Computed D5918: 7.327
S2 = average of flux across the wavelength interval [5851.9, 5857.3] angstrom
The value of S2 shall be 9.05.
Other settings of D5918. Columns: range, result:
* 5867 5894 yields 7.339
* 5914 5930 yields 9.13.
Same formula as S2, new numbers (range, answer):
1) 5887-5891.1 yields 7.98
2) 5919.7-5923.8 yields 9.19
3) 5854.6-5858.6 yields 9.04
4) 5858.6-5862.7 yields 9.15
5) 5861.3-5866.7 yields 9.49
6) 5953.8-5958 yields 9.47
